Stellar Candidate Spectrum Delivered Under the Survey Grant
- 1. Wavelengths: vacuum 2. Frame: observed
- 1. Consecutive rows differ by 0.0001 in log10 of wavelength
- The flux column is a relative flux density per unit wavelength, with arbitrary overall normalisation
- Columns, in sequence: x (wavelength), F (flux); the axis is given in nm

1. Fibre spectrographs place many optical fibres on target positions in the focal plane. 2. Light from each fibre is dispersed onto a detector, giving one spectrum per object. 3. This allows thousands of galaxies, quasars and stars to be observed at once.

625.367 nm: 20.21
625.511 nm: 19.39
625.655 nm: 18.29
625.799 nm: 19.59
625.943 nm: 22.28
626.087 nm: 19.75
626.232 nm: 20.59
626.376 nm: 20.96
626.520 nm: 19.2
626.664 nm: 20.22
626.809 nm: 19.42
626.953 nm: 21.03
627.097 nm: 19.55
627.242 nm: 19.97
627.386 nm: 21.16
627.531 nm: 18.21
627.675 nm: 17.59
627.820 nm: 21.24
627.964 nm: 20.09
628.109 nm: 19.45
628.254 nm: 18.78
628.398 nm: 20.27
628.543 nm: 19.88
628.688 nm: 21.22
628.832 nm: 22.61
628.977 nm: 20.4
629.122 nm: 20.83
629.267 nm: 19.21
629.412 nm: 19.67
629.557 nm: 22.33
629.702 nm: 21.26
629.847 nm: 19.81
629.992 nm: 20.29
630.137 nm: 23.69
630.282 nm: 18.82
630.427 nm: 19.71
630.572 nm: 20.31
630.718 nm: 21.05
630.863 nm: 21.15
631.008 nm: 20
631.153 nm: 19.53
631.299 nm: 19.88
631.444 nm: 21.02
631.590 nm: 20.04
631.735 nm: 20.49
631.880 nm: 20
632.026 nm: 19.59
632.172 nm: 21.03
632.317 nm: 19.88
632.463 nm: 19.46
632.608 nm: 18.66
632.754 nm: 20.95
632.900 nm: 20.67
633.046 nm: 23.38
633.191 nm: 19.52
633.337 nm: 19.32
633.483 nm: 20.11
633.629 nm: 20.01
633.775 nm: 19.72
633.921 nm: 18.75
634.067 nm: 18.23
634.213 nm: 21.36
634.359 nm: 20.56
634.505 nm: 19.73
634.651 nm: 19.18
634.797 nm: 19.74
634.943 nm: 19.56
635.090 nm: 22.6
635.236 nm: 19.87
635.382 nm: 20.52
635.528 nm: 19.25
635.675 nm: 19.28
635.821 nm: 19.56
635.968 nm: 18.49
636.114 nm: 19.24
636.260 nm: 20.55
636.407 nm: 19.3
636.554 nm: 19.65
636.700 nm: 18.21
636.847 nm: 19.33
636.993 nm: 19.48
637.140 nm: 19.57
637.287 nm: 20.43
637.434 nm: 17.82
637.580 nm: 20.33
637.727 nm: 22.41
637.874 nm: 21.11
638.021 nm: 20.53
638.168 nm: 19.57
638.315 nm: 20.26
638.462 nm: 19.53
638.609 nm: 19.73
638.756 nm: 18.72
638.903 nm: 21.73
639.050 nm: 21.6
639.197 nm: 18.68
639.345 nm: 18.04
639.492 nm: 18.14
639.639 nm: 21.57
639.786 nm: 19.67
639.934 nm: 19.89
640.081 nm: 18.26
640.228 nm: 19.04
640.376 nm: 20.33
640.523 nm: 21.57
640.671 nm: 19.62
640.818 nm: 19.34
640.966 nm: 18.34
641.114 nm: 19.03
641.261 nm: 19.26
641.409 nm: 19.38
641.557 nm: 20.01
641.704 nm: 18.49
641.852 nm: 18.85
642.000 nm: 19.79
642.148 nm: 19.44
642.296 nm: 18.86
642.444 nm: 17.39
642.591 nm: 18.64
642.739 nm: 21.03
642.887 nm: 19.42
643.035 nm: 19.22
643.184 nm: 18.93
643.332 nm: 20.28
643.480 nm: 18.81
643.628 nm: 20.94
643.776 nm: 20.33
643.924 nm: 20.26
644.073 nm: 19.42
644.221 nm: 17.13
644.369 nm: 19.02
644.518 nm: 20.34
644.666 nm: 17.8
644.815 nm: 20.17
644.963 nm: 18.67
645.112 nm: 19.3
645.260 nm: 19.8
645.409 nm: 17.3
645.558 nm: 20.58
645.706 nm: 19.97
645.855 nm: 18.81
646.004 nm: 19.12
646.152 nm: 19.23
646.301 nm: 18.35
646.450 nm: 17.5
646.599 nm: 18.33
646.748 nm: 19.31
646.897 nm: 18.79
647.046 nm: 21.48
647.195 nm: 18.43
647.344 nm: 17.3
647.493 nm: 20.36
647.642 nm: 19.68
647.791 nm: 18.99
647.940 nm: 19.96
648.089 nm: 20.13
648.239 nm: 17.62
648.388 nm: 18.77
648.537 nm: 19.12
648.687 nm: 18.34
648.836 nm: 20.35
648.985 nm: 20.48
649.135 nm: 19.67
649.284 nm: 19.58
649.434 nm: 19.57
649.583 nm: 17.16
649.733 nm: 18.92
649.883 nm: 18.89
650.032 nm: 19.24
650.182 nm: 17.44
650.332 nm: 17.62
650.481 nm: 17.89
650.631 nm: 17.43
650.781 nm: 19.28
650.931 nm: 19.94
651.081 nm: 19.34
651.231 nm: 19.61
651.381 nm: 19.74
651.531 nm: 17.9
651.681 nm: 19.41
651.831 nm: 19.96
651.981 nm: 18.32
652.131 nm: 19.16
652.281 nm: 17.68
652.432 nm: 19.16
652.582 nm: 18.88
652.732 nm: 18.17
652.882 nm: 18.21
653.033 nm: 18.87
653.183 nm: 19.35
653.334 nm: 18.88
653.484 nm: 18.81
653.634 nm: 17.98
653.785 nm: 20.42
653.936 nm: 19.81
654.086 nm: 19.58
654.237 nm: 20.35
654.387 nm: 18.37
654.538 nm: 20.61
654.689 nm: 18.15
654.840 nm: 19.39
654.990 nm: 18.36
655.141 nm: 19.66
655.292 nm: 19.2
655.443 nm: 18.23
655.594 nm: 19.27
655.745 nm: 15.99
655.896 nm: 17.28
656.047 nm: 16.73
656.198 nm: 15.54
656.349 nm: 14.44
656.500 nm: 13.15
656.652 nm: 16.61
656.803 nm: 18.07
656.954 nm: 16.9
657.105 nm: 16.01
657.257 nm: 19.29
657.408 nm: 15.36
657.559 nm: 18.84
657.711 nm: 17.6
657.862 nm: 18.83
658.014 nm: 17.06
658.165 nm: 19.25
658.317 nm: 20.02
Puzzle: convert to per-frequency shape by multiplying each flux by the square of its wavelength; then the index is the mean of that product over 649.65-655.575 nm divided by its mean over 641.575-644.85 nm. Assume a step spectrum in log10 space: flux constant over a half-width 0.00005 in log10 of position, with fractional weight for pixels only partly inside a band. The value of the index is 1.0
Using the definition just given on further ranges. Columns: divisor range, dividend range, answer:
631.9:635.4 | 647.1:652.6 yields 0.99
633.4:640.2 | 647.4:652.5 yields 1.00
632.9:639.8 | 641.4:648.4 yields 0.99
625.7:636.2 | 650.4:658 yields 0.98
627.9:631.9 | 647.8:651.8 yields 0.99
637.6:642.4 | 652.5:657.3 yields 0.96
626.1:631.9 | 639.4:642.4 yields 0.99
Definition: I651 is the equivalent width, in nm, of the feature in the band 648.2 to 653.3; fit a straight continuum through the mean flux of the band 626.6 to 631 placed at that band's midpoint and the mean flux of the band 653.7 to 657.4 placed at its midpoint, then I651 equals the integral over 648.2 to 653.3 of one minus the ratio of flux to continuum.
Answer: -0.14 nm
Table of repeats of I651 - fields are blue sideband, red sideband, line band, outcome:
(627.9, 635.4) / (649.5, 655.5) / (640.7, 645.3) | 0.06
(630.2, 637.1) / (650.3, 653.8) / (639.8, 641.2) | 0.00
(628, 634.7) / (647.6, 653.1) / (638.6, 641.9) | 0.02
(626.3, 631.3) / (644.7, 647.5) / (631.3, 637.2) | -0.01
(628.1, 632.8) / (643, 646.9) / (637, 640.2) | -0.03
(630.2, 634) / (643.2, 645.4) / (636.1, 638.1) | -0.01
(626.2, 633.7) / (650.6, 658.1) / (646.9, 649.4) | -0.08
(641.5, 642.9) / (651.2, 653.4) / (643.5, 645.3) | -0.03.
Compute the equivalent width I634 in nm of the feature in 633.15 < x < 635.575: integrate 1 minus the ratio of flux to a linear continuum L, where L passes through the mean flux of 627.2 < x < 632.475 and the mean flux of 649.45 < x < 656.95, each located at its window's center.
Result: 0.002 nm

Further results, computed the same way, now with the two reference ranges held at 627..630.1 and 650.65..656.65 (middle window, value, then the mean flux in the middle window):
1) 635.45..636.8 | 0.03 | 19.3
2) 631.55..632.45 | -0.01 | 20.1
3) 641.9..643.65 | -0.01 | 19.3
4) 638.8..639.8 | -0.02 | 19.9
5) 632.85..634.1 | -0.01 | 20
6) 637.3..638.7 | -0.04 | 20.1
